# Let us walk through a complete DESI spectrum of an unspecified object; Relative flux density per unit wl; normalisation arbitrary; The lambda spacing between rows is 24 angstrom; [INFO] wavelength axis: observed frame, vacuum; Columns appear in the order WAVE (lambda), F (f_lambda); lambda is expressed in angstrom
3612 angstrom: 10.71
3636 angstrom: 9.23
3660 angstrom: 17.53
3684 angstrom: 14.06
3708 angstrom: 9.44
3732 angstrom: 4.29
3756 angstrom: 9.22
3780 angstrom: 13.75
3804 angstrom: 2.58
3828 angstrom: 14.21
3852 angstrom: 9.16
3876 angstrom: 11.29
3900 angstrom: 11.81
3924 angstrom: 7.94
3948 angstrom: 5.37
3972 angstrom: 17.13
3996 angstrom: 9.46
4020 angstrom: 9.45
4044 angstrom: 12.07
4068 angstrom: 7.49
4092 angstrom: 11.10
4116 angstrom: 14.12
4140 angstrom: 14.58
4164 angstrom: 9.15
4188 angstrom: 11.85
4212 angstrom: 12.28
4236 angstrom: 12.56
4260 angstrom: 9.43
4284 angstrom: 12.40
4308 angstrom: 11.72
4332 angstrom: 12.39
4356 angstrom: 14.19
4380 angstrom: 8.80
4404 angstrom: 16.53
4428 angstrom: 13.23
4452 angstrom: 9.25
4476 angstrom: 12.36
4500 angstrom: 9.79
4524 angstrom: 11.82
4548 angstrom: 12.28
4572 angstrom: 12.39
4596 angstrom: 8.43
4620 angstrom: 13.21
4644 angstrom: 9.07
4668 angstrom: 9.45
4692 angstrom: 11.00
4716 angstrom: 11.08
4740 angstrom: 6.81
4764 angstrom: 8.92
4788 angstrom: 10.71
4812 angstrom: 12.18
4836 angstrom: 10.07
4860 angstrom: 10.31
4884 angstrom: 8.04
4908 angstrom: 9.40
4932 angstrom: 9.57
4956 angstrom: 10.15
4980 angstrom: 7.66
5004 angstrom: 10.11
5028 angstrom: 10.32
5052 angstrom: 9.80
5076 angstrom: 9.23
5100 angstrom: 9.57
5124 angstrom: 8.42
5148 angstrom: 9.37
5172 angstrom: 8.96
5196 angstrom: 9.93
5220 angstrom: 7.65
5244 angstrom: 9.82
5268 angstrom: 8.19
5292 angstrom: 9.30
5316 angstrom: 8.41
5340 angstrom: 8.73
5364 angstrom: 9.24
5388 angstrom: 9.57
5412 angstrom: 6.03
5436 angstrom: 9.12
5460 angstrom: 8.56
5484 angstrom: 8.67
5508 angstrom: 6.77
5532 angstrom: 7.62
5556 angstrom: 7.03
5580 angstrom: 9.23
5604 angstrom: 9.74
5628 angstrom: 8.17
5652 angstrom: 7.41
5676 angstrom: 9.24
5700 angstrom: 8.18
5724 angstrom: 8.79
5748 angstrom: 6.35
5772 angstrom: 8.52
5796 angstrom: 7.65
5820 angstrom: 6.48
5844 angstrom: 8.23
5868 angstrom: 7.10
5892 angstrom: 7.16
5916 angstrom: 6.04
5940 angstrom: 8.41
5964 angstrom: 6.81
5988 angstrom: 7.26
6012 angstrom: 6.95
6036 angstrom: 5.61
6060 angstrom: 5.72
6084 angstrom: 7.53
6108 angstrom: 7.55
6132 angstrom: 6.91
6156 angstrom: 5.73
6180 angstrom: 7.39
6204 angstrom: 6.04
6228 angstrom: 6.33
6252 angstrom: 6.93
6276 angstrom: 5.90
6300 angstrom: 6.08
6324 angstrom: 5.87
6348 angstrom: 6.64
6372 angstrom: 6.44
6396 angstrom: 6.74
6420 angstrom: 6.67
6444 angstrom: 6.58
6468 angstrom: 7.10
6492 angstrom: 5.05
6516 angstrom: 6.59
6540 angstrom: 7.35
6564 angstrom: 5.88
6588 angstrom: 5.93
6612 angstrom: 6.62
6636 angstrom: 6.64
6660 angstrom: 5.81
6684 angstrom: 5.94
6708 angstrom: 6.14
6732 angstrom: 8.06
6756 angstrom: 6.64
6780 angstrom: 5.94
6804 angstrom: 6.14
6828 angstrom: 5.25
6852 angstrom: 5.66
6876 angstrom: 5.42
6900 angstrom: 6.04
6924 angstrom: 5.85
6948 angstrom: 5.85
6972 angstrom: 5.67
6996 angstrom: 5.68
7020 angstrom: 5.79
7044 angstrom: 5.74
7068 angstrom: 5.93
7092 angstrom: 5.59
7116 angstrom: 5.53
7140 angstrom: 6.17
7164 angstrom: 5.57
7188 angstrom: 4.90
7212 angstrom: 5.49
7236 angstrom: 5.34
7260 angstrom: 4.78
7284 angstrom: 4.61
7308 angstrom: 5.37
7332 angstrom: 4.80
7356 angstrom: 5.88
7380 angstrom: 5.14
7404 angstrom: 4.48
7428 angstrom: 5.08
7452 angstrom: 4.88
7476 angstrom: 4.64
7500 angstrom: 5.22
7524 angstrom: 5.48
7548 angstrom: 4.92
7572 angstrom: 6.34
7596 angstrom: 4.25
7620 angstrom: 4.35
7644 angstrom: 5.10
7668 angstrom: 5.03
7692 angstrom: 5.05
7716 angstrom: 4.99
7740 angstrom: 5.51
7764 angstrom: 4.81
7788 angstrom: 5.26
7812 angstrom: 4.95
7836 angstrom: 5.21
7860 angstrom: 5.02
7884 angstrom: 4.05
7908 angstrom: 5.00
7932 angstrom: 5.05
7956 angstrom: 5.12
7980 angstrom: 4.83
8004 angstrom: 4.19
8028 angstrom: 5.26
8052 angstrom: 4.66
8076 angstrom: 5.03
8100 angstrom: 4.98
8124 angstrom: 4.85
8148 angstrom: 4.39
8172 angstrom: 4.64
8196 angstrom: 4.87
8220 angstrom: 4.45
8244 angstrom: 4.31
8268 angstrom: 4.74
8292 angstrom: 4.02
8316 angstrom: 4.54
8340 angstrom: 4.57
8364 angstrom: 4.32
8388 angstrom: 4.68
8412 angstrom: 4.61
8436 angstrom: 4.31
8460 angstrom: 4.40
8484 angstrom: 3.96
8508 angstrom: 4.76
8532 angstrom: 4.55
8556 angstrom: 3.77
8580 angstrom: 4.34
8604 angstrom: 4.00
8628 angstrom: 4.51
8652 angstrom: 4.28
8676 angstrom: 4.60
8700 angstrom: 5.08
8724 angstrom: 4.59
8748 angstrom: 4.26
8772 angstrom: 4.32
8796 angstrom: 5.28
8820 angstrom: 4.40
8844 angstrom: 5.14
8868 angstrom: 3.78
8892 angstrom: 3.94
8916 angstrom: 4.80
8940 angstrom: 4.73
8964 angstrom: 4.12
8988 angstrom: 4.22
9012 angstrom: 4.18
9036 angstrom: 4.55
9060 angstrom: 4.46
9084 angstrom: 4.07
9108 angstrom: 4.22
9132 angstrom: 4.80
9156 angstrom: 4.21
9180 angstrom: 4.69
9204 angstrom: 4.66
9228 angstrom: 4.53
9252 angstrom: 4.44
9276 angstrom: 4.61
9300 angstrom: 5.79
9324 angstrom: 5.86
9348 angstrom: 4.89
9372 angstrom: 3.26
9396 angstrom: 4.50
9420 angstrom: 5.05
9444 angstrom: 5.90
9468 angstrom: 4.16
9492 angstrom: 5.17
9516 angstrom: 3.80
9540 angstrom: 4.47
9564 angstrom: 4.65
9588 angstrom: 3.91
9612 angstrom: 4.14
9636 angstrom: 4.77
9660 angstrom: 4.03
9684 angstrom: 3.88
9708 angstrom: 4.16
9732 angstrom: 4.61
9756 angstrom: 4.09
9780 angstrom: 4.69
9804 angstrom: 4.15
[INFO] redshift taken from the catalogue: 0.027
